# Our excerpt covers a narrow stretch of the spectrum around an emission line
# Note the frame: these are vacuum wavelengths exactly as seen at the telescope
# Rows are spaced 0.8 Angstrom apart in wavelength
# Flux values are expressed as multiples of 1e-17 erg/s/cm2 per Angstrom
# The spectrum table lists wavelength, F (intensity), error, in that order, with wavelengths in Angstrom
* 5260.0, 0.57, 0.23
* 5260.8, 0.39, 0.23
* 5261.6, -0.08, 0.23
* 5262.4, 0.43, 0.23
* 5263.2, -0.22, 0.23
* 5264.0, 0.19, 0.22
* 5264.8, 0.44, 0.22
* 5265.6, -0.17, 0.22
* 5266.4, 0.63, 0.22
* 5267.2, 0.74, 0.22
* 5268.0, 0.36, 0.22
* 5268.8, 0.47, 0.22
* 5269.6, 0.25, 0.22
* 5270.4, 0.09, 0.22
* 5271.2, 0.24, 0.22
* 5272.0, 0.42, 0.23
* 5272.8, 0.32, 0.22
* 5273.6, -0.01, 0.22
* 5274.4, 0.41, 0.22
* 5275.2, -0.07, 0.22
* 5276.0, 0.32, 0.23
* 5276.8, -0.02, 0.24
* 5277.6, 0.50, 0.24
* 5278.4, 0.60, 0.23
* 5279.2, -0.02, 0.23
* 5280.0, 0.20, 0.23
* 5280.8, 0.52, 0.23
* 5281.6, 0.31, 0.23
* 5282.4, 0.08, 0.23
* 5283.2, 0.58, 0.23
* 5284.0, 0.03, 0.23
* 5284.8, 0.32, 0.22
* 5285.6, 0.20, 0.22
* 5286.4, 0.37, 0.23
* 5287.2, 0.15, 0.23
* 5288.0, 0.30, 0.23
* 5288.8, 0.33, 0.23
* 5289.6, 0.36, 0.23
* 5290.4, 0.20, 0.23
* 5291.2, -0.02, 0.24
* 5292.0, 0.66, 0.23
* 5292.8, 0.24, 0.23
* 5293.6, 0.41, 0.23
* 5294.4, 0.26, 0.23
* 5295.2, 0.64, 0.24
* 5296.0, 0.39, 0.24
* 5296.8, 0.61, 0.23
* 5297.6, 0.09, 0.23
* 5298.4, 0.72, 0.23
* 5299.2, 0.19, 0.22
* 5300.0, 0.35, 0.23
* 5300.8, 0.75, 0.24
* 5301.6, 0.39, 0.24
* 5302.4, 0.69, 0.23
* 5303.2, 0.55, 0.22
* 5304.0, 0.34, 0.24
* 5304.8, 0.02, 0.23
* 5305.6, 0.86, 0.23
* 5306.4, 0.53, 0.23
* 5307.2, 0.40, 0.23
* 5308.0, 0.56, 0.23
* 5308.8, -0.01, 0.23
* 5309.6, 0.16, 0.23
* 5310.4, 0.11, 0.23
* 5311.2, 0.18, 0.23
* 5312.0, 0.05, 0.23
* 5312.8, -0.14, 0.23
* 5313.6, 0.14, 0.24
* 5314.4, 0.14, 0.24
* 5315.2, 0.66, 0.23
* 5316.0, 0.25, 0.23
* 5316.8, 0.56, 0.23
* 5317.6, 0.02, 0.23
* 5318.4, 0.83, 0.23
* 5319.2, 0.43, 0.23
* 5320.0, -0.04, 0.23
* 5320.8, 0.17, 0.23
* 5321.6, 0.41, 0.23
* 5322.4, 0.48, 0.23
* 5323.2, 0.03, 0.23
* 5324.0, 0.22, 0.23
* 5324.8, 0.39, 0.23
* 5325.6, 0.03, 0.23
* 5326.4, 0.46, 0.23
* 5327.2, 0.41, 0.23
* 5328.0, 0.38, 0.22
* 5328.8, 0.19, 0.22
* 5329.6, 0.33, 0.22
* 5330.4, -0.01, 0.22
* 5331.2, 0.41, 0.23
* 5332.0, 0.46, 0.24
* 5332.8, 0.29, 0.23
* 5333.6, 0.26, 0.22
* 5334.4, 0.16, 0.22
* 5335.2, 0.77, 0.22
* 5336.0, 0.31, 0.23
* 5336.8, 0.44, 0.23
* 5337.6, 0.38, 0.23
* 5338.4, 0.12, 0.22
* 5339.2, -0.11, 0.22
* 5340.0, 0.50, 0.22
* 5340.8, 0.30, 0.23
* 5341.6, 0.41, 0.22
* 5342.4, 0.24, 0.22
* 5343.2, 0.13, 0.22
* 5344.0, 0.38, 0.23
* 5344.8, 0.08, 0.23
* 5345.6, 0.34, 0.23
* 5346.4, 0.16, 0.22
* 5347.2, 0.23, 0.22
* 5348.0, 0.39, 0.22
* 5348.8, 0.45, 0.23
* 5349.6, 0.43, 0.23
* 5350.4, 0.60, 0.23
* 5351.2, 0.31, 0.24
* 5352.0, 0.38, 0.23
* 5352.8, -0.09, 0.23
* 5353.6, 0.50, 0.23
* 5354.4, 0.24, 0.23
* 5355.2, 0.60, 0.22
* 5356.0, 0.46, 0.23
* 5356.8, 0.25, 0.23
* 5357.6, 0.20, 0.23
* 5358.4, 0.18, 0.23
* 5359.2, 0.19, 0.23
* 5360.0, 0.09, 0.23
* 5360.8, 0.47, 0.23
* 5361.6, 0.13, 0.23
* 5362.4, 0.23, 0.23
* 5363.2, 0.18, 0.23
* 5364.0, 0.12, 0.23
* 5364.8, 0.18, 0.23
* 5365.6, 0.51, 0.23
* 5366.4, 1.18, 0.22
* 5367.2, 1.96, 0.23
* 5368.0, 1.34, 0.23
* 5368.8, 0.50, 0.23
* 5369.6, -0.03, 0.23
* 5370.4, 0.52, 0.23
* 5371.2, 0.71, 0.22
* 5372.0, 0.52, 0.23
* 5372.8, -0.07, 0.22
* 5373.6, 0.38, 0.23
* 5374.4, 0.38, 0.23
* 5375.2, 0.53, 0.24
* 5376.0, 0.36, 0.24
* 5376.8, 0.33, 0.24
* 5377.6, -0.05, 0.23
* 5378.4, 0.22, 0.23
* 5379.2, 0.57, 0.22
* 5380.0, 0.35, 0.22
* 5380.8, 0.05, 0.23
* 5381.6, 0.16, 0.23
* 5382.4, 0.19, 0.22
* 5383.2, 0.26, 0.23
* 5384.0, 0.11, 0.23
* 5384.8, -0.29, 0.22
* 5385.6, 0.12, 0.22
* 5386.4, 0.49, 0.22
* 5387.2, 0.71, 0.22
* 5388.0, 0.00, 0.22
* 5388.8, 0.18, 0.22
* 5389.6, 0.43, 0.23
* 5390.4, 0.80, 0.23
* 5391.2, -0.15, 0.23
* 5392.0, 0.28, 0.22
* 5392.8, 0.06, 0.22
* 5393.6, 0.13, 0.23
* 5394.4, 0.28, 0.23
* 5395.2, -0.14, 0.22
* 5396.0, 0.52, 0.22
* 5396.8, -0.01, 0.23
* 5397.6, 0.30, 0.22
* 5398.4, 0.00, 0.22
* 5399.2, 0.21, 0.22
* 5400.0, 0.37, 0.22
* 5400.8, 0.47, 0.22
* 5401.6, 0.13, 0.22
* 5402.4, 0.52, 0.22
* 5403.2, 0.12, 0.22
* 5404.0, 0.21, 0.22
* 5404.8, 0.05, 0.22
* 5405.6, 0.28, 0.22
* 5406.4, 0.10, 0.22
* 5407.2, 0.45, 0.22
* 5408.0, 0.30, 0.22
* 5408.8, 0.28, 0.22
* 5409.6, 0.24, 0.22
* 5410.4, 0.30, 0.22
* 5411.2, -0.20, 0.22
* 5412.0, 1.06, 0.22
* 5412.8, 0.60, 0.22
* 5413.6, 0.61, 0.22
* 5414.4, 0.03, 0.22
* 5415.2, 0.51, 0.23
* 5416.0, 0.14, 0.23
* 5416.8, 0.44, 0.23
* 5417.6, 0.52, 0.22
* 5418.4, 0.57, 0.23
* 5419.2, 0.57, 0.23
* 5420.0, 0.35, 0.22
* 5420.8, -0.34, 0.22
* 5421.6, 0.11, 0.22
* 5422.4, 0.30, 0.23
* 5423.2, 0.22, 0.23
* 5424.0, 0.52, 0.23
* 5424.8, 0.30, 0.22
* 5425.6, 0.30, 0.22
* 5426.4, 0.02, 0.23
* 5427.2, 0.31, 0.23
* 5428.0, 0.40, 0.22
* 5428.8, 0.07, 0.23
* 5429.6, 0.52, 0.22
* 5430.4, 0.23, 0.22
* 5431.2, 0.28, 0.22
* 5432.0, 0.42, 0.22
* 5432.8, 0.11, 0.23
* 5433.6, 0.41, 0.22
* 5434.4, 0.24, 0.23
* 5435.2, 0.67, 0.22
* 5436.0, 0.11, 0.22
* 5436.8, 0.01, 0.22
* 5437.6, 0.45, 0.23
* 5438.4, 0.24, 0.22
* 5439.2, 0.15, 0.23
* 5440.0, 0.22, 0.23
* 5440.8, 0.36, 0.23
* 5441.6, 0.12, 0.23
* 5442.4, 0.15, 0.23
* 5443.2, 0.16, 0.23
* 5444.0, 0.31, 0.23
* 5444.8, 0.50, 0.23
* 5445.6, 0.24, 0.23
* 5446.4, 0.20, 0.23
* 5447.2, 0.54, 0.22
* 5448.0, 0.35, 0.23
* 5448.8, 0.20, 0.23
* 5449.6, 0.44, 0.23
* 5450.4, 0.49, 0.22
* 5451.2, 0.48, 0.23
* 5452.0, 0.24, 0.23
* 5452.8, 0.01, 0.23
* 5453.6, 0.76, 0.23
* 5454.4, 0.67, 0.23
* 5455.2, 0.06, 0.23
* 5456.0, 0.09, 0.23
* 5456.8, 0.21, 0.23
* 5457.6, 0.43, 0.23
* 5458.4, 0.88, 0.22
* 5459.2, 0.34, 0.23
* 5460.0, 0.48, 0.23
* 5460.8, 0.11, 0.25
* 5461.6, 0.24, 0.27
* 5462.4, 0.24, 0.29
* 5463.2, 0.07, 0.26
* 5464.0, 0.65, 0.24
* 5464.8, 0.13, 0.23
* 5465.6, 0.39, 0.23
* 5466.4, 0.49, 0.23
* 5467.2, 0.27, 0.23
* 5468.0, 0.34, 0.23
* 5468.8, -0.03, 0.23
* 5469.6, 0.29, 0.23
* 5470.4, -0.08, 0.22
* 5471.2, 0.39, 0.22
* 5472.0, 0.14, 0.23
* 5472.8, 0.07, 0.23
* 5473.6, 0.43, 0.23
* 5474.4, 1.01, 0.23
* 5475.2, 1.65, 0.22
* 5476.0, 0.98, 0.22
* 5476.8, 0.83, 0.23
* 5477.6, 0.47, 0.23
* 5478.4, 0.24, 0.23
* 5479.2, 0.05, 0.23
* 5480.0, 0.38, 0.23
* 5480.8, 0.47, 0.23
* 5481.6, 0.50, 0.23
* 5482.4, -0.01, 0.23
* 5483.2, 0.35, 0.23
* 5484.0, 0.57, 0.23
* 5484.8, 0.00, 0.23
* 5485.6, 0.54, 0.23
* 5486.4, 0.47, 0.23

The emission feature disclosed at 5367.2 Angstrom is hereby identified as Hbeta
